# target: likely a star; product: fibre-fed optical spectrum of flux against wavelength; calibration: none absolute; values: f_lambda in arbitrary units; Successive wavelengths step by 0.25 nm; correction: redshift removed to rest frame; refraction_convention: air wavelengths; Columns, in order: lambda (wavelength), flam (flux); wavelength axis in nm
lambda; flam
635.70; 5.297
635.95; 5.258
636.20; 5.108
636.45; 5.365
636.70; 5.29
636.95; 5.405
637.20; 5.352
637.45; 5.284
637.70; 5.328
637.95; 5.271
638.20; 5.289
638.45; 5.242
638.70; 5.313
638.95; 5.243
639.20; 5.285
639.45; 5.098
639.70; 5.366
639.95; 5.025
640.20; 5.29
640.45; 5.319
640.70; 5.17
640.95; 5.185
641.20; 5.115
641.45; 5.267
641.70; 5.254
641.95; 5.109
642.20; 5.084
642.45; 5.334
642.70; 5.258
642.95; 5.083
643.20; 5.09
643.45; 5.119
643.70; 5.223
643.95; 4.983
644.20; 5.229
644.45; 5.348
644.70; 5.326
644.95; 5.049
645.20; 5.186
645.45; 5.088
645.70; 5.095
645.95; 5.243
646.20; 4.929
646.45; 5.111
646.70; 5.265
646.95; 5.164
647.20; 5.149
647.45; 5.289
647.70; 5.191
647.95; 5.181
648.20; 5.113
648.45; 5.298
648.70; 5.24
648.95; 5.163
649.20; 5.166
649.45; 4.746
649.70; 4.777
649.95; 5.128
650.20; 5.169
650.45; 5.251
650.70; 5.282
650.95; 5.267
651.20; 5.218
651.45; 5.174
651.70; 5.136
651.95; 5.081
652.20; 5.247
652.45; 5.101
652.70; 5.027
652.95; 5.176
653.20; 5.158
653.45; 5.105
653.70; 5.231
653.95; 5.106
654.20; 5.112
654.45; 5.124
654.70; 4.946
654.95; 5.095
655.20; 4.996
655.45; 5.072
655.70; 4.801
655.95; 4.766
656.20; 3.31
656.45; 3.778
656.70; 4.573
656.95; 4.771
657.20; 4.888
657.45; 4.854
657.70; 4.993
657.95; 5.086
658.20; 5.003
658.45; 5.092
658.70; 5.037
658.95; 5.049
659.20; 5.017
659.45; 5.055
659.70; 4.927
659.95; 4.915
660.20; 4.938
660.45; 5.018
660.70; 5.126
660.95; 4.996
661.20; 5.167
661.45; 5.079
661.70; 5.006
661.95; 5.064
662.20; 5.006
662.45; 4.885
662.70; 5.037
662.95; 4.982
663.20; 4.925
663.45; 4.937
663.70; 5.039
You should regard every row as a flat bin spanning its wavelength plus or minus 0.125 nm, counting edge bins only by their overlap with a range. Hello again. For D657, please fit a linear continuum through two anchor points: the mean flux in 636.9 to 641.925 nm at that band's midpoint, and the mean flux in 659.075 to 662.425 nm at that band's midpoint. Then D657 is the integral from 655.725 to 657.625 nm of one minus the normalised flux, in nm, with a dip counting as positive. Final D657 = 0.228 nm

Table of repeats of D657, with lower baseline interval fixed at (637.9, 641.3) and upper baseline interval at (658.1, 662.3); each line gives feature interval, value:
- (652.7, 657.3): 0.219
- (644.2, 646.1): -0.005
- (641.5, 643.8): 0.011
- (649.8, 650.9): -0.017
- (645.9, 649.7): 0.010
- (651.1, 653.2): -0.015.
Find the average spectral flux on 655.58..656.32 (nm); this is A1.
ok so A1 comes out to 4.3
